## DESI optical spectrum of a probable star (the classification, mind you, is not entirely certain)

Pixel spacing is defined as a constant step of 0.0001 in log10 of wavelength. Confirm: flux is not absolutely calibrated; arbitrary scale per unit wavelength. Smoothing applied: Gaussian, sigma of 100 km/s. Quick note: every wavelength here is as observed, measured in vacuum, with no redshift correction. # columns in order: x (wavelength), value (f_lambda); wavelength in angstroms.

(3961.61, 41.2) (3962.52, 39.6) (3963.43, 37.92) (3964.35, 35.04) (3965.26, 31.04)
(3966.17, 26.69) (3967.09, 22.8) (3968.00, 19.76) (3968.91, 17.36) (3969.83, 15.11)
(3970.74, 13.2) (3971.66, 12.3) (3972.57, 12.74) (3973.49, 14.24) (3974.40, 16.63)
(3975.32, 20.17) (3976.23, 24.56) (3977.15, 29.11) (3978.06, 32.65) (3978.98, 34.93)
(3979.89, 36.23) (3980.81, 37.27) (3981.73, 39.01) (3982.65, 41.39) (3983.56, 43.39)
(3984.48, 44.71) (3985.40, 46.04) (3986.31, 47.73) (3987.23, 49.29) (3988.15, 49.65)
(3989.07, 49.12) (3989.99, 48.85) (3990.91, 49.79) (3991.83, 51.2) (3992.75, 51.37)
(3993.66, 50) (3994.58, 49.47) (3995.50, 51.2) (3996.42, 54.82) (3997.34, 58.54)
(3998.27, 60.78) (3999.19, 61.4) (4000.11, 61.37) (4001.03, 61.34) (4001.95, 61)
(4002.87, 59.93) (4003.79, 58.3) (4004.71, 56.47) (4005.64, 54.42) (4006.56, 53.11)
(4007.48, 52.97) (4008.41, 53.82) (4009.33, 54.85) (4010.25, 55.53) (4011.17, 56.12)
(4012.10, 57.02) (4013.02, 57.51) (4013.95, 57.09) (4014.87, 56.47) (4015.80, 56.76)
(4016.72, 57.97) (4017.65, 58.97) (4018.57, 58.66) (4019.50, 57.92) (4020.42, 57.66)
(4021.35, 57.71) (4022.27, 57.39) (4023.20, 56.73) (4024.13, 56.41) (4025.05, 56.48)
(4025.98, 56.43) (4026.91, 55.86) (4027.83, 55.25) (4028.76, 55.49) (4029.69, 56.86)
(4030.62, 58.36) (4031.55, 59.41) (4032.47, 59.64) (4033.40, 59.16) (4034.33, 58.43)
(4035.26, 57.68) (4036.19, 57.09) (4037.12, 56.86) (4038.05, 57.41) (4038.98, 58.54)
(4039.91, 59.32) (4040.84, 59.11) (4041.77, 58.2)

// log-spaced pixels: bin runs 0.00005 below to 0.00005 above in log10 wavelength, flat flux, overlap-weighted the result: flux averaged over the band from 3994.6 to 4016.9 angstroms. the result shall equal 56.9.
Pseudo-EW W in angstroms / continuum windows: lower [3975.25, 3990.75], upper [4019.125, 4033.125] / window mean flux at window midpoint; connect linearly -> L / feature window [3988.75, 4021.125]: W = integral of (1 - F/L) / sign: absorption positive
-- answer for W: -4.7 angstroms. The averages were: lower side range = 40.3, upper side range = 57.2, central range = 55.8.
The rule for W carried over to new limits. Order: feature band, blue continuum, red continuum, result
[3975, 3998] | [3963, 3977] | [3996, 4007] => -1.6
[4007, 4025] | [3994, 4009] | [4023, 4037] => 0.1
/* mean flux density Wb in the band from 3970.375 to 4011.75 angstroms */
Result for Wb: 45.1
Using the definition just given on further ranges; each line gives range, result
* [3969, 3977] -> 16.7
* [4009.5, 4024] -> 57.2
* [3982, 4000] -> 50.6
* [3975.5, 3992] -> 41.4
